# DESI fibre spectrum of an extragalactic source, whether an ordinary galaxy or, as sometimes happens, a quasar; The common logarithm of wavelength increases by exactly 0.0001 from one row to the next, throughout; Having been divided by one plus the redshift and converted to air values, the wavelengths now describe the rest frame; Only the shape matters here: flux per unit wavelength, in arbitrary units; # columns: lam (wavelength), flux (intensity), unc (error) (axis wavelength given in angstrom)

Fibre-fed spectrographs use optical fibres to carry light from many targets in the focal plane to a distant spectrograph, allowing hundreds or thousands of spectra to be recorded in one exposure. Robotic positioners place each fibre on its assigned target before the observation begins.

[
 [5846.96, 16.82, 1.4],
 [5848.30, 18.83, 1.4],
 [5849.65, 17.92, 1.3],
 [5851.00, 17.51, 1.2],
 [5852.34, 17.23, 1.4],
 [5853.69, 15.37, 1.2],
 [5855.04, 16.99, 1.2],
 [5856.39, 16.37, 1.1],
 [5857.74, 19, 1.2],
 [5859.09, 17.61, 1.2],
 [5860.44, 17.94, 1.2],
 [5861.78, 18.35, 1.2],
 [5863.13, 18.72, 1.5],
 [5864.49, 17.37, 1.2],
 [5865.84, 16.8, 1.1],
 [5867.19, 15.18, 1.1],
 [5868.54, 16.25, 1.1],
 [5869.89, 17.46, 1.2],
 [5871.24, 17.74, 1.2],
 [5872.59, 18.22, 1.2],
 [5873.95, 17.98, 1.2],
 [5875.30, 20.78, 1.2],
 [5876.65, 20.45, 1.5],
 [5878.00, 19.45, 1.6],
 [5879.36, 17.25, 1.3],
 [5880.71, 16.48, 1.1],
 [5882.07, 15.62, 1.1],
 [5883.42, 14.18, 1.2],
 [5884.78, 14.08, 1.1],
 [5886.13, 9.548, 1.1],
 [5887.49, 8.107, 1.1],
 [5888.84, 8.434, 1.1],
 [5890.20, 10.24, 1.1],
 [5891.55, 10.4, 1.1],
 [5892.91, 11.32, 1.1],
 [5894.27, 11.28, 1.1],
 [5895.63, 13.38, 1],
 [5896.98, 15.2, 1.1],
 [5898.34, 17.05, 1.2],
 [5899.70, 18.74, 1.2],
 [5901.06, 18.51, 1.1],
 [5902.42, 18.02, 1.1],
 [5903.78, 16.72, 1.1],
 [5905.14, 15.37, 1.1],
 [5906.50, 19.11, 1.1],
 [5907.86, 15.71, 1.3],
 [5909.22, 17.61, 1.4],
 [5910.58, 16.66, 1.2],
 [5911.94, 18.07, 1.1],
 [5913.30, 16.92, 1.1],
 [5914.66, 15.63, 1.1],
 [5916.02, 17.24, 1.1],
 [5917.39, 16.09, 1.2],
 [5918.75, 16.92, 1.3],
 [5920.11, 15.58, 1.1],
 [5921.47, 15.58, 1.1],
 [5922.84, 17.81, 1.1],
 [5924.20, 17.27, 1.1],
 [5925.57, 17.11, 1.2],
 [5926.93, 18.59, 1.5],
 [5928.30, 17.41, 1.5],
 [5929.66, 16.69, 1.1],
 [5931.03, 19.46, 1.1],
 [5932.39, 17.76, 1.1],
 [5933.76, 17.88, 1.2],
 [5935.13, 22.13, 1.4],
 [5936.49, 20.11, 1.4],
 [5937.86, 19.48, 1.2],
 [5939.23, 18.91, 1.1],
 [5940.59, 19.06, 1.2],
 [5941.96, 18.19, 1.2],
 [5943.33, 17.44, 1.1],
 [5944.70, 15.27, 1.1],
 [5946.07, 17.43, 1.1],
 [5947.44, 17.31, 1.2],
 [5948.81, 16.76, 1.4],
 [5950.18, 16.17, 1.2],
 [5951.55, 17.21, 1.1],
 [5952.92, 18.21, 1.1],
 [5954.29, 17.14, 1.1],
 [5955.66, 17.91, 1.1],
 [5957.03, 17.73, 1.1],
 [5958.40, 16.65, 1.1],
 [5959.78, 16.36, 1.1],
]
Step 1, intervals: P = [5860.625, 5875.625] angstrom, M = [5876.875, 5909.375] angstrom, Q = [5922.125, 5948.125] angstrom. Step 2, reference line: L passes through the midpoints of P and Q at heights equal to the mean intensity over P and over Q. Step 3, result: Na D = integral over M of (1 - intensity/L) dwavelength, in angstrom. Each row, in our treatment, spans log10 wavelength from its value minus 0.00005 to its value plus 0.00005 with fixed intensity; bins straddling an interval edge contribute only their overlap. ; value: 5.7 angstrom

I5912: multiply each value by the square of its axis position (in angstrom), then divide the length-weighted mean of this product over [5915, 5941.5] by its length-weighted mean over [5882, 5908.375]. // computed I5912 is 1.29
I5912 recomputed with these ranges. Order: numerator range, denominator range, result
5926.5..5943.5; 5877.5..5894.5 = 1.49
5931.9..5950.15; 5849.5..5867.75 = 1.08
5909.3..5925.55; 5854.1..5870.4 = 0.99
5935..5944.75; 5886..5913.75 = 1.30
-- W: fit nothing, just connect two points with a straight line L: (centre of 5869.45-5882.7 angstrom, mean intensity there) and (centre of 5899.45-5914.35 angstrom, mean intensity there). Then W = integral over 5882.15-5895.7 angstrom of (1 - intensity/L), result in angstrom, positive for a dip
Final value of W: 5.0 angstrom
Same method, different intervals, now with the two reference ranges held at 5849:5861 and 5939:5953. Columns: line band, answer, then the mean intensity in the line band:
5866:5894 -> 3.9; 14.9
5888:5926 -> 3.8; 15.6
